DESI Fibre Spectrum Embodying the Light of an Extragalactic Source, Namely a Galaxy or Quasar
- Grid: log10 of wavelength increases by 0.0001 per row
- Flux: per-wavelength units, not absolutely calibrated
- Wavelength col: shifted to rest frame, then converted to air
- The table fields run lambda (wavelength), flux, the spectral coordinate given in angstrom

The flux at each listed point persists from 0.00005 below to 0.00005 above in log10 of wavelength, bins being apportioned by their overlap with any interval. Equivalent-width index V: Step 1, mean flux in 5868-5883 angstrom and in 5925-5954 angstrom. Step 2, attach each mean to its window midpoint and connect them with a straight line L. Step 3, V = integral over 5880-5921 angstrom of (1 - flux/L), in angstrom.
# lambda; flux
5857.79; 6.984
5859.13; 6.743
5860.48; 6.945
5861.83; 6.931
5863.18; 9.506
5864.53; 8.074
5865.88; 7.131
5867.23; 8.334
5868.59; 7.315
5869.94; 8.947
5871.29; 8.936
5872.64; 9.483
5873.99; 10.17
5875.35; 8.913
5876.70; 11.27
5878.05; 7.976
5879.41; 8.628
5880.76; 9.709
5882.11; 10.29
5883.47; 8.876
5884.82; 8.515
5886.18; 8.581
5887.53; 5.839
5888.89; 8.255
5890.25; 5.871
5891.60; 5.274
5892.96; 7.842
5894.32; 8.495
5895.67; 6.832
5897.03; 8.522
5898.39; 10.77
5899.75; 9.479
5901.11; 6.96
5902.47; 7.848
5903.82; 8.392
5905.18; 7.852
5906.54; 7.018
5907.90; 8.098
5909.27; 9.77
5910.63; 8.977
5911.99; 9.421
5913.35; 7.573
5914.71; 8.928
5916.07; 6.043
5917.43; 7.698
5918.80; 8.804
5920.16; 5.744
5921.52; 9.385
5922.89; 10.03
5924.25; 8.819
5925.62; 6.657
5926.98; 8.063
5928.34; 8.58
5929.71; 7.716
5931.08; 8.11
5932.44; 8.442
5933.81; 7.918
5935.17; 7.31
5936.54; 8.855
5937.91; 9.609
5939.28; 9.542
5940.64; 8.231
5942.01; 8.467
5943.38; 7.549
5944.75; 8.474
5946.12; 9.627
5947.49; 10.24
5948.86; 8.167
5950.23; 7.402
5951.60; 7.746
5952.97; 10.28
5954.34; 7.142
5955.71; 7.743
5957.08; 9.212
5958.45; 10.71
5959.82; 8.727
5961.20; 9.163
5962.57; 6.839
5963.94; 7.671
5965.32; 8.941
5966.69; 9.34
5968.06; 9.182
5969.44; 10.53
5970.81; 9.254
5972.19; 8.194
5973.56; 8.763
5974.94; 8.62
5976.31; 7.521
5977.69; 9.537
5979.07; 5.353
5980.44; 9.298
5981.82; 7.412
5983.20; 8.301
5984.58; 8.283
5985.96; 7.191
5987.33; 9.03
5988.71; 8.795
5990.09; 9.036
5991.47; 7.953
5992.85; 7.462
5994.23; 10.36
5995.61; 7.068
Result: 3.87 angstrom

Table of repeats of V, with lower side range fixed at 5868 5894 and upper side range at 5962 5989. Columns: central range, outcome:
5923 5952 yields 0.1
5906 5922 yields 0.6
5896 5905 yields -0.1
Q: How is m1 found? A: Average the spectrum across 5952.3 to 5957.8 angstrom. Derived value 8.61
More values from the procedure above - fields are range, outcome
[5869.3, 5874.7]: 9.38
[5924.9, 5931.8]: 7.83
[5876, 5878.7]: 9.65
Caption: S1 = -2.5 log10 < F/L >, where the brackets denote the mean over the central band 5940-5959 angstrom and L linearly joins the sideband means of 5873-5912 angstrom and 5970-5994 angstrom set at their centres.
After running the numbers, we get -0.04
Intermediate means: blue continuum 8.42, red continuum 8.29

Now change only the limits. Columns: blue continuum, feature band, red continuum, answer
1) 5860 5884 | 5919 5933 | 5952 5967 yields 0.068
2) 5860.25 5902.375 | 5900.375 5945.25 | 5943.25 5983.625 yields 0.034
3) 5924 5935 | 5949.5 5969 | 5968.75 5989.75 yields -0.047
